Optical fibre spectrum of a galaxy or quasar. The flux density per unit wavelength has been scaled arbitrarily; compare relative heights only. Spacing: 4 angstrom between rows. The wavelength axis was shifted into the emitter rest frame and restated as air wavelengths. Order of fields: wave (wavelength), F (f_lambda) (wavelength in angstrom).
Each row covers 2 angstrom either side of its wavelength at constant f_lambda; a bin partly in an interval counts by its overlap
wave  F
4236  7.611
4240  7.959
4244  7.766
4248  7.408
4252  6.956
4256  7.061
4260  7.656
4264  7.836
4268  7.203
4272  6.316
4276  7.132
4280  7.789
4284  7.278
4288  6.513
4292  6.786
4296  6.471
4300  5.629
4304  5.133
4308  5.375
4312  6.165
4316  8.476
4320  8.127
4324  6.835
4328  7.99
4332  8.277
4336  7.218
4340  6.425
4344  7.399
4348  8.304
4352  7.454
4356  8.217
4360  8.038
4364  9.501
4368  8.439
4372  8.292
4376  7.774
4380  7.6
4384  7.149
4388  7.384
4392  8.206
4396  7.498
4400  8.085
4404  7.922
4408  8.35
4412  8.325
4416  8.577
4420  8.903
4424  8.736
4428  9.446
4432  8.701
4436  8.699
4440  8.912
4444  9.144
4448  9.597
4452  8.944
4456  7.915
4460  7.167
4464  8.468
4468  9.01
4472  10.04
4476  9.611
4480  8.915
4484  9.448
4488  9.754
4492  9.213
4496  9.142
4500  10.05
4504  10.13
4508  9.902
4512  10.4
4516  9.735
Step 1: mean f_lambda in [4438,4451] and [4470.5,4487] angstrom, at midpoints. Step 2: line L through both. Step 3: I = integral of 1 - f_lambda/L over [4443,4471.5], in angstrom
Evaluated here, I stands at 1.98 angstrom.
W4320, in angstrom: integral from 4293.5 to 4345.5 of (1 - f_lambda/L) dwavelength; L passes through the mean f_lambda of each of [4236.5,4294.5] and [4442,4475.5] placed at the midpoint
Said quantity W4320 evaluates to 5.6 angstrom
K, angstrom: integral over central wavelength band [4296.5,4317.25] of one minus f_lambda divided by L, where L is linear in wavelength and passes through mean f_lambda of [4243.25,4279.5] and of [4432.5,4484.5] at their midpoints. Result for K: 4.2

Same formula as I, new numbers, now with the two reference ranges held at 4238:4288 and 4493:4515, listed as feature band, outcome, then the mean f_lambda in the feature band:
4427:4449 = 0.3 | 9.04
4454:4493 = 2.5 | 8.95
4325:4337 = 0.4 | 7.8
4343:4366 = 0.3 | 8.18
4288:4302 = 2.4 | 6.33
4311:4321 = 0.3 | 7.68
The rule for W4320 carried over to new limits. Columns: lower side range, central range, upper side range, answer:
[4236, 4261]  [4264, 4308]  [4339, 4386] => 5.72 angstrom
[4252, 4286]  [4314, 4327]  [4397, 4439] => -0.20 angstrom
